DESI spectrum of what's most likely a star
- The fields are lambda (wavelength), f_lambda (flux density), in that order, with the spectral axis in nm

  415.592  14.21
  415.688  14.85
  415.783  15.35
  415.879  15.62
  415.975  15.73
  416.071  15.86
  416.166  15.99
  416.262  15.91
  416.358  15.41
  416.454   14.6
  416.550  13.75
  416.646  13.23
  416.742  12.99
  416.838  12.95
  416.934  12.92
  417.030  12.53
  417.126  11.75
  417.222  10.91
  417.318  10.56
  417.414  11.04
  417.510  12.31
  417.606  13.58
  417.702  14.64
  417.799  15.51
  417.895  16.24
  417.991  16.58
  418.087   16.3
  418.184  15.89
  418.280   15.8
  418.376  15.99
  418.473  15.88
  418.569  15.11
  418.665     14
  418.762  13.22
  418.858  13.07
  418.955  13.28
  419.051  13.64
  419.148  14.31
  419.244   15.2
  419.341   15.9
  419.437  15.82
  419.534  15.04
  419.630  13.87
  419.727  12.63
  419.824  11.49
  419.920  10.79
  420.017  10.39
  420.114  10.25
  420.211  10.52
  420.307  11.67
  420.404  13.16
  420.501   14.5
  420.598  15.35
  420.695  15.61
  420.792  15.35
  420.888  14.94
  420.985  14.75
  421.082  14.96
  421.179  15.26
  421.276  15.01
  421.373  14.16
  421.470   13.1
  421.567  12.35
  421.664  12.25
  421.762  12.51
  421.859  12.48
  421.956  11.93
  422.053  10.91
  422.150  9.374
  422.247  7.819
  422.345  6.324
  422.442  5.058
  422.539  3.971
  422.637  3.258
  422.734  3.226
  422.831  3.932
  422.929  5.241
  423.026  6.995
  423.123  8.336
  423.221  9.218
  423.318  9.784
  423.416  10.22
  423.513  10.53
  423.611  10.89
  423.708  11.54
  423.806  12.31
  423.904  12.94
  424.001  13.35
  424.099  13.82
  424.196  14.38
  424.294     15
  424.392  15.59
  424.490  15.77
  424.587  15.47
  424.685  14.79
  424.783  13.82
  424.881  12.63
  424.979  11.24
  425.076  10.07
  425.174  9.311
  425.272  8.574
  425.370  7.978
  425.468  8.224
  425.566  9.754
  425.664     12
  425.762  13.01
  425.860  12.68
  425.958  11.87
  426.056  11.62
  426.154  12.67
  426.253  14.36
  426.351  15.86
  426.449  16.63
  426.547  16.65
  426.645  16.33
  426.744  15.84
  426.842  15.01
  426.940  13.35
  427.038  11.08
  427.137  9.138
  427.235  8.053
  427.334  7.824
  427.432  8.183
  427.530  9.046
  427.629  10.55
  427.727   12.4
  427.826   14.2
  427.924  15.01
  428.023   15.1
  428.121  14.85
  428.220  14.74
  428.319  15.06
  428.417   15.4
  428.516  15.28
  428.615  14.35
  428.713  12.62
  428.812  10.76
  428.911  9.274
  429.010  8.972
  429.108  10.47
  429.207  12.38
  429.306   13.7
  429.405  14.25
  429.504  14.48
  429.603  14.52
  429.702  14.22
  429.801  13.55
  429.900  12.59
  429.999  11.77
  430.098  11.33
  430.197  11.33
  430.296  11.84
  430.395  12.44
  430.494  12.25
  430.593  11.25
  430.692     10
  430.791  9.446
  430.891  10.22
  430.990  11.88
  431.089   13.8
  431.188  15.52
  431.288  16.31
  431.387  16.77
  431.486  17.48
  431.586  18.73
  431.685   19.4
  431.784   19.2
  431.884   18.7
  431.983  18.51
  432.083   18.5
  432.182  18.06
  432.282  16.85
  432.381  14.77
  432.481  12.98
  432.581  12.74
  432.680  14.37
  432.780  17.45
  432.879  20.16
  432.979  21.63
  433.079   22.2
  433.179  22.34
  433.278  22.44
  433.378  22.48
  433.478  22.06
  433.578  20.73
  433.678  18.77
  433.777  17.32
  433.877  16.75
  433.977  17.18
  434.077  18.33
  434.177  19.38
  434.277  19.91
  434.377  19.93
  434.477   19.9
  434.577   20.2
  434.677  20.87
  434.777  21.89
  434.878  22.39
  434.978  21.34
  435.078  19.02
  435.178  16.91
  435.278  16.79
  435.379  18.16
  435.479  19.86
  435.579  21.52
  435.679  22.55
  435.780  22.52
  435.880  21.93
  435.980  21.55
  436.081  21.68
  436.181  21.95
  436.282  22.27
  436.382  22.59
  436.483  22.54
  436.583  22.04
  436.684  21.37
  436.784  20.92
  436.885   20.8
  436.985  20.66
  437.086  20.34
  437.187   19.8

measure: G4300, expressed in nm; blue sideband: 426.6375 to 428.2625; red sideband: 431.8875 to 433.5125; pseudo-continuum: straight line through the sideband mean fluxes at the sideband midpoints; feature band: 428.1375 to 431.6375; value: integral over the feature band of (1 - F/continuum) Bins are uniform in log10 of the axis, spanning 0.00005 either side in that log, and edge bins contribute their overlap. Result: 0.461 nm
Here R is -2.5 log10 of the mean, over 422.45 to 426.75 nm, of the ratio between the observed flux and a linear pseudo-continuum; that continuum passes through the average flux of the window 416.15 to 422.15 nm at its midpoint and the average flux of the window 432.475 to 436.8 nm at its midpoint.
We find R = 0.38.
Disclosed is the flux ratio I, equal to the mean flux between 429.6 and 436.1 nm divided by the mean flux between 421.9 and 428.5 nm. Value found 1.53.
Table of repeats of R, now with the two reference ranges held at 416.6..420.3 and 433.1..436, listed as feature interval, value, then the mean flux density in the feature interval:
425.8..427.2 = 0.224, 13.7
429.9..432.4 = 0.275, 14.6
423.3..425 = 0.213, 13.1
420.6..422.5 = 0.195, 12.4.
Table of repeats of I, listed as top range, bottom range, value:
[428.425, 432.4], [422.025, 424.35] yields 1.53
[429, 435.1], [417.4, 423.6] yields 1.35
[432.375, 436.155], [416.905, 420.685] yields 1.44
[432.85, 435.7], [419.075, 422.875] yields 1.70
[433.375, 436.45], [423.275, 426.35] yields 1.66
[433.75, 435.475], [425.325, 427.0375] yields 1.47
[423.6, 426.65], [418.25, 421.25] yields 0.92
